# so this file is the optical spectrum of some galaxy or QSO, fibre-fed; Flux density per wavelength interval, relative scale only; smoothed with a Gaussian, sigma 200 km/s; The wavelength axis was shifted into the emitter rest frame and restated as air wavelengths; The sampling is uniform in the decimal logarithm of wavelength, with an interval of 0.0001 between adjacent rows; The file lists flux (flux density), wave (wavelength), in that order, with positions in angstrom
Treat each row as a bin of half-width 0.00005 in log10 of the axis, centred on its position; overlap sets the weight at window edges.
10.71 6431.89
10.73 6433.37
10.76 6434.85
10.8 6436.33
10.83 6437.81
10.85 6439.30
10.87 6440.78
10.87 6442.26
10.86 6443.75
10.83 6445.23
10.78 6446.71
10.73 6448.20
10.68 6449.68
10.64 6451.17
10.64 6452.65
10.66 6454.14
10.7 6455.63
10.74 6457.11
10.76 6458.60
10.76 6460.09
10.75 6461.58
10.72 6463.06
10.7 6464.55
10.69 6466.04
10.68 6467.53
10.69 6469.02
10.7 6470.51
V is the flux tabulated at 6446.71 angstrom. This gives 10.78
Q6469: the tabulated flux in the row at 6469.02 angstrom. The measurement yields 10.69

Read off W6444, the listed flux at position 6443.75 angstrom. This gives 10.86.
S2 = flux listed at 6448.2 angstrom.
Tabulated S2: 10.73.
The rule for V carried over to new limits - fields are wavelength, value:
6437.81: 10.83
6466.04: 10.69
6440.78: 10.87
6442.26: 10.87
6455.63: 10.7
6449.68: 10.68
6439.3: 10.85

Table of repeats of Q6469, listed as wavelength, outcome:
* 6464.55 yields 10.7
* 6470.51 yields 10.7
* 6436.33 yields 10.8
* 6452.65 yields 10.64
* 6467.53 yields 10.68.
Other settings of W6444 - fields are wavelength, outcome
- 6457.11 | 10.74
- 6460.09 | 10.76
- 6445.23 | 10.83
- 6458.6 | 10.76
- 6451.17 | 10.64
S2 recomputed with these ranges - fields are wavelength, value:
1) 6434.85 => 10.76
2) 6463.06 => 10.72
